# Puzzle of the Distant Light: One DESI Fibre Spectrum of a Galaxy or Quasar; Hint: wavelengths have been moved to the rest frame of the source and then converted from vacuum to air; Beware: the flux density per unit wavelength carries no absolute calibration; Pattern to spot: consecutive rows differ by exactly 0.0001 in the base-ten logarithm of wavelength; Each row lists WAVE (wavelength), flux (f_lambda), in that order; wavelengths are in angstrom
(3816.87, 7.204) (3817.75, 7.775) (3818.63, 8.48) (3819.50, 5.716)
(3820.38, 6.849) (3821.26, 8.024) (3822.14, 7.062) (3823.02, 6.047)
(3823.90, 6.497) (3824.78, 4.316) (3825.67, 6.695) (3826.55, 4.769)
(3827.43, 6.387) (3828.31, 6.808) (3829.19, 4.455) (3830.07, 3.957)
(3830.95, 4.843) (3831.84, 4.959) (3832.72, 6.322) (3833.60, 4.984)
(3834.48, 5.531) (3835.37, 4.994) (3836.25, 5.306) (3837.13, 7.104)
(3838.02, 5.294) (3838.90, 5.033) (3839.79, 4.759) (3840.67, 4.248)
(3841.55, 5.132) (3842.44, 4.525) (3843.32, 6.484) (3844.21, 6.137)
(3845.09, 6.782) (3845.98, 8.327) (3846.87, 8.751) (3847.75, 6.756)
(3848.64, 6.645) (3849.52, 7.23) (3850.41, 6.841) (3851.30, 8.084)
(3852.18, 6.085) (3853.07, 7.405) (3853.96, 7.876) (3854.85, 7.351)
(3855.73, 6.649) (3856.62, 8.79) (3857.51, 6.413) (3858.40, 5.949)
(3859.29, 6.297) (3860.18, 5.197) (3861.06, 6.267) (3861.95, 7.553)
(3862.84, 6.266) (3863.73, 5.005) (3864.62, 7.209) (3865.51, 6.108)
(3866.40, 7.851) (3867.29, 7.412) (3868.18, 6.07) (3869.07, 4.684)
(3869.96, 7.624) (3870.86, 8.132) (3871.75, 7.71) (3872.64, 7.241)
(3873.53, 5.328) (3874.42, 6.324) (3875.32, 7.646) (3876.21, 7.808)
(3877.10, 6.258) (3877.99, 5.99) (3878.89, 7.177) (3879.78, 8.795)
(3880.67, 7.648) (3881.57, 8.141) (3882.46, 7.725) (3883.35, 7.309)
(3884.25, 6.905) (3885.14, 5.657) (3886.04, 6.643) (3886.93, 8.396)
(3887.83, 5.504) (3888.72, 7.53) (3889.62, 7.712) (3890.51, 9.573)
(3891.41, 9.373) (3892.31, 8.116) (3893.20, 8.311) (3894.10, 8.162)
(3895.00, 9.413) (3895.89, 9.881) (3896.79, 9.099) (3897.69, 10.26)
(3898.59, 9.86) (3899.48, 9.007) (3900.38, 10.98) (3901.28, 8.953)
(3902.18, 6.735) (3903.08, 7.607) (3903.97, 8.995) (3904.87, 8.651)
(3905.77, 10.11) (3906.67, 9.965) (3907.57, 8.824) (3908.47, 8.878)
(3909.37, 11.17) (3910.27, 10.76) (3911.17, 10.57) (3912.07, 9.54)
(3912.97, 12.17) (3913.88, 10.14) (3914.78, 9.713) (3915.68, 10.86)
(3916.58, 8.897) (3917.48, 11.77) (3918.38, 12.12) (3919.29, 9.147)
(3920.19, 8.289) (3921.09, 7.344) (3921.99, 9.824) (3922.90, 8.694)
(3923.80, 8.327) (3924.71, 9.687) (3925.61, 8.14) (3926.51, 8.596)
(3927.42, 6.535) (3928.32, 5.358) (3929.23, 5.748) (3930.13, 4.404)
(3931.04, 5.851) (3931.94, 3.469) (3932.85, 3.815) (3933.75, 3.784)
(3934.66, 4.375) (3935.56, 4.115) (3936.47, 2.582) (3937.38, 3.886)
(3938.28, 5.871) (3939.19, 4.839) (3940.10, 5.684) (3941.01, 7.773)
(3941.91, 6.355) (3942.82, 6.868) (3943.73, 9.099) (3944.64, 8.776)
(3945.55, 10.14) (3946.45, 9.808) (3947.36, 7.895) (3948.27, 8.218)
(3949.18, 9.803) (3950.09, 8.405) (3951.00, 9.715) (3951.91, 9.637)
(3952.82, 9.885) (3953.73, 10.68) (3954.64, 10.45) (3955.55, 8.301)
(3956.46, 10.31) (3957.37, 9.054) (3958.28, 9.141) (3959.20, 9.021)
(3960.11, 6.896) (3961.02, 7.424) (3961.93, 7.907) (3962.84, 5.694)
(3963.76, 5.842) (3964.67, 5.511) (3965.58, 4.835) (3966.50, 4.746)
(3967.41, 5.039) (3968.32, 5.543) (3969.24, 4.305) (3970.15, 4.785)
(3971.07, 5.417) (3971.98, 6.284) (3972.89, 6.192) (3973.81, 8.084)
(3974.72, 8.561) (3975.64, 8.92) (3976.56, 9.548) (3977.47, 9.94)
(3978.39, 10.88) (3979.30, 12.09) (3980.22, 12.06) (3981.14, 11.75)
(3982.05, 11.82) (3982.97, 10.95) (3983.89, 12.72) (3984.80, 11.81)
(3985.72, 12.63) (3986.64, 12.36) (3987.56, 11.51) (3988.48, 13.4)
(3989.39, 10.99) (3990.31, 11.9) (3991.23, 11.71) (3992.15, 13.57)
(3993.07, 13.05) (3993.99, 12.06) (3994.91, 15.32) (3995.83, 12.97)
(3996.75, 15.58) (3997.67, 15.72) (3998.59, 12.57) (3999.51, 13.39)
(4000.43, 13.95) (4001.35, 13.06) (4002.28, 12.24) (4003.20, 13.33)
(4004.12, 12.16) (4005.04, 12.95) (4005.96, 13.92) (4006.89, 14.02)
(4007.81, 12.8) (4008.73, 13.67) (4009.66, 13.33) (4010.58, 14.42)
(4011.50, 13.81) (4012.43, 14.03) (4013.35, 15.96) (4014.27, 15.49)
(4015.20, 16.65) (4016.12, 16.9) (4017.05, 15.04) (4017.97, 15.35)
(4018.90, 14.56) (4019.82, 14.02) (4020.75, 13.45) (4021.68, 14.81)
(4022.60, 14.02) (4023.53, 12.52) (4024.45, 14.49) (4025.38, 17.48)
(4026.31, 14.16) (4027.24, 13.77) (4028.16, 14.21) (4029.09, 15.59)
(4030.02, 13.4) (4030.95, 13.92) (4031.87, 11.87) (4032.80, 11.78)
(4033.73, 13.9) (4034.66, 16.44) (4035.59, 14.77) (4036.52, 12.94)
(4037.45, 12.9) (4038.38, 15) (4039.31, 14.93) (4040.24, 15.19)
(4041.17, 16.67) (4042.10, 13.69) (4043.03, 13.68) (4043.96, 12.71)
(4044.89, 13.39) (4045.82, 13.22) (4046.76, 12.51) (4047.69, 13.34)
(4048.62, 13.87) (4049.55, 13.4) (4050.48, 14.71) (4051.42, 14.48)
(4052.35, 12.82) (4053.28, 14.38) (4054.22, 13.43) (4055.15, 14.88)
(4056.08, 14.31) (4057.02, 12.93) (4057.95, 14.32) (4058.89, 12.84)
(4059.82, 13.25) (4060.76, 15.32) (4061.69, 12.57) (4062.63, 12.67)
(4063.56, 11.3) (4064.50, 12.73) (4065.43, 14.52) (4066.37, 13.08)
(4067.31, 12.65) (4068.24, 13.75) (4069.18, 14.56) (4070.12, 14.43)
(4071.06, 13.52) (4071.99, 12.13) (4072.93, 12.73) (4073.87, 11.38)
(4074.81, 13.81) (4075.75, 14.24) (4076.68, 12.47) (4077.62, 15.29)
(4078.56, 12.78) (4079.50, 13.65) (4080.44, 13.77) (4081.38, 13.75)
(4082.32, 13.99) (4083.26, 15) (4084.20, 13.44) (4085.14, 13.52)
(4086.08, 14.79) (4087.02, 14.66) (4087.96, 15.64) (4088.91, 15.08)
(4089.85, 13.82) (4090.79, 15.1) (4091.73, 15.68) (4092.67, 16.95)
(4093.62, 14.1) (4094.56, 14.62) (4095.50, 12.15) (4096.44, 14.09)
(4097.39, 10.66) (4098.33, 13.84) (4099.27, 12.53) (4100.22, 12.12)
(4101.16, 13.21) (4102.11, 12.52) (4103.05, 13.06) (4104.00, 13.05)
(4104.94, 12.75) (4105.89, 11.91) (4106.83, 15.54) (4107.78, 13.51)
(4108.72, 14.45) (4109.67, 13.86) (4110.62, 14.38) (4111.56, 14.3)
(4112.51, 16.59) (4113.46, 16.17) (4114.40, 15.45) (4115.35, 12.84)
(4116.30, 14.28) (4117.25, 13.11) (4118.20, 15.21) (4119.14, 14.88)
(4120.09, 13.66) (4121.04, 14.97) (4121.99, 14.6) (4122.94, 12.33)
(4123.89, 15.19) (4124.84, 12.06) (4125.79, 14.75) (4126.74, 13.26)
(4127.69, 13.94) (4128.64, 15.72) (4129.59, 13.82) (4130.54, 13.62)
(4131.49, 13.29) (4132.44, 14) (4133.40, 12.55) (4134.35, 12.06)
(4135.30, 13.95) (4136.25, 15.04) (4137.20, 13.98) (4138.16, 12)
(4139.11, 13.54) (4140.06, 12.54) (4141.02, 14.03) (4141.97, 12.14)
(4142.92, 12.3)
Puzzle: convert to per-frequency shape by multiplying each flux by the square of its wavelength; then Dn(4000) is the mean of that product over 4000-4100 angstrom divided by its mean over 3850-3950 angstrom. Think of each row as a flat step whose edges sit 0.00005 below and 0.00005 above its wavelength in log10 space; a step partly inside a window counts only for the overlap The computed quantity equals 1.9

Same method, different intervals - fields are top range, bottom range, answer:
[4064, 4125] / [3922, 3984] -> 1.96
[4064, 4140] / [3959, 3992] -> 1.65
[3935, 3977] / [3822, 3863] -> 1.26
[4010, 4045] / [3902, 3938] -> 1.91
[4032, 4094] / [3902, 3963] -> 1.82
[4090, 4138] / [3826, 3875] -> 2.52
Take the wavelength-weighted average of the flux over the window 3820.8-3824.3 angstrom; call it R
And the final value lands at 6.91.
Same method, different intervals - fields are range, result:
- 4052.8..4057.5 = 14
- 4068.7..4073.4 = 13.5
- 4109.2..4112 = 14.2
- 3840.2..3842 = 4.7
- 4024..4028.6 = 14.8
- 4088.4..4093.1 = 15.3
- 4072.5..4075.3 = 12.6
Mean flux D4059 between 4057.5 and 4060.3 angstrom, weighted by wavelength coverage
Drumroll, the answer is 13.4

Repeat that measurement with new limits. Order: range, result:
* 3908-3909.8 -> 10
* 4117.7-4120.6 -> 14.6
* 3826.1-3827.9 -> 5.62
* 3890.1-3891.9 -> 9.4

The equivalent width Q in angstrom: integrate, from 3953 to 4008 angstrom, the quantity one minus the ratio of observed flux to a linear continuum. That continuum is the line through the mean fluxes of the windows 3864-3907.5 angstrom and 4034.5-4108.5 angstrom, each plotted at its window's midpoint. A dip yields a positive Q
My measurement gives 3.2 angstrom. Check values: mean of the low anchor 7.87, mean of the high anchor 13.7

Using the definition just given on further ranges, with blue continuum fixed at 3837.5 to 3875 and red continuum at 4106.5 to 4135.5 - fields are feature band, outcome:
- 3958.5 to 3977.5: 6.1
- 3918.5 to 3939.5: 5.6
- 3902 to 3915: -2.5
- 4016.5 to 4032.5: -4.1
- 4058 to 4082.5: -1.3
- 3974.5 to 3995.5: -3.1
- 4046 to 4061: -1.9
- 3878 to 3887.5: 0.0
